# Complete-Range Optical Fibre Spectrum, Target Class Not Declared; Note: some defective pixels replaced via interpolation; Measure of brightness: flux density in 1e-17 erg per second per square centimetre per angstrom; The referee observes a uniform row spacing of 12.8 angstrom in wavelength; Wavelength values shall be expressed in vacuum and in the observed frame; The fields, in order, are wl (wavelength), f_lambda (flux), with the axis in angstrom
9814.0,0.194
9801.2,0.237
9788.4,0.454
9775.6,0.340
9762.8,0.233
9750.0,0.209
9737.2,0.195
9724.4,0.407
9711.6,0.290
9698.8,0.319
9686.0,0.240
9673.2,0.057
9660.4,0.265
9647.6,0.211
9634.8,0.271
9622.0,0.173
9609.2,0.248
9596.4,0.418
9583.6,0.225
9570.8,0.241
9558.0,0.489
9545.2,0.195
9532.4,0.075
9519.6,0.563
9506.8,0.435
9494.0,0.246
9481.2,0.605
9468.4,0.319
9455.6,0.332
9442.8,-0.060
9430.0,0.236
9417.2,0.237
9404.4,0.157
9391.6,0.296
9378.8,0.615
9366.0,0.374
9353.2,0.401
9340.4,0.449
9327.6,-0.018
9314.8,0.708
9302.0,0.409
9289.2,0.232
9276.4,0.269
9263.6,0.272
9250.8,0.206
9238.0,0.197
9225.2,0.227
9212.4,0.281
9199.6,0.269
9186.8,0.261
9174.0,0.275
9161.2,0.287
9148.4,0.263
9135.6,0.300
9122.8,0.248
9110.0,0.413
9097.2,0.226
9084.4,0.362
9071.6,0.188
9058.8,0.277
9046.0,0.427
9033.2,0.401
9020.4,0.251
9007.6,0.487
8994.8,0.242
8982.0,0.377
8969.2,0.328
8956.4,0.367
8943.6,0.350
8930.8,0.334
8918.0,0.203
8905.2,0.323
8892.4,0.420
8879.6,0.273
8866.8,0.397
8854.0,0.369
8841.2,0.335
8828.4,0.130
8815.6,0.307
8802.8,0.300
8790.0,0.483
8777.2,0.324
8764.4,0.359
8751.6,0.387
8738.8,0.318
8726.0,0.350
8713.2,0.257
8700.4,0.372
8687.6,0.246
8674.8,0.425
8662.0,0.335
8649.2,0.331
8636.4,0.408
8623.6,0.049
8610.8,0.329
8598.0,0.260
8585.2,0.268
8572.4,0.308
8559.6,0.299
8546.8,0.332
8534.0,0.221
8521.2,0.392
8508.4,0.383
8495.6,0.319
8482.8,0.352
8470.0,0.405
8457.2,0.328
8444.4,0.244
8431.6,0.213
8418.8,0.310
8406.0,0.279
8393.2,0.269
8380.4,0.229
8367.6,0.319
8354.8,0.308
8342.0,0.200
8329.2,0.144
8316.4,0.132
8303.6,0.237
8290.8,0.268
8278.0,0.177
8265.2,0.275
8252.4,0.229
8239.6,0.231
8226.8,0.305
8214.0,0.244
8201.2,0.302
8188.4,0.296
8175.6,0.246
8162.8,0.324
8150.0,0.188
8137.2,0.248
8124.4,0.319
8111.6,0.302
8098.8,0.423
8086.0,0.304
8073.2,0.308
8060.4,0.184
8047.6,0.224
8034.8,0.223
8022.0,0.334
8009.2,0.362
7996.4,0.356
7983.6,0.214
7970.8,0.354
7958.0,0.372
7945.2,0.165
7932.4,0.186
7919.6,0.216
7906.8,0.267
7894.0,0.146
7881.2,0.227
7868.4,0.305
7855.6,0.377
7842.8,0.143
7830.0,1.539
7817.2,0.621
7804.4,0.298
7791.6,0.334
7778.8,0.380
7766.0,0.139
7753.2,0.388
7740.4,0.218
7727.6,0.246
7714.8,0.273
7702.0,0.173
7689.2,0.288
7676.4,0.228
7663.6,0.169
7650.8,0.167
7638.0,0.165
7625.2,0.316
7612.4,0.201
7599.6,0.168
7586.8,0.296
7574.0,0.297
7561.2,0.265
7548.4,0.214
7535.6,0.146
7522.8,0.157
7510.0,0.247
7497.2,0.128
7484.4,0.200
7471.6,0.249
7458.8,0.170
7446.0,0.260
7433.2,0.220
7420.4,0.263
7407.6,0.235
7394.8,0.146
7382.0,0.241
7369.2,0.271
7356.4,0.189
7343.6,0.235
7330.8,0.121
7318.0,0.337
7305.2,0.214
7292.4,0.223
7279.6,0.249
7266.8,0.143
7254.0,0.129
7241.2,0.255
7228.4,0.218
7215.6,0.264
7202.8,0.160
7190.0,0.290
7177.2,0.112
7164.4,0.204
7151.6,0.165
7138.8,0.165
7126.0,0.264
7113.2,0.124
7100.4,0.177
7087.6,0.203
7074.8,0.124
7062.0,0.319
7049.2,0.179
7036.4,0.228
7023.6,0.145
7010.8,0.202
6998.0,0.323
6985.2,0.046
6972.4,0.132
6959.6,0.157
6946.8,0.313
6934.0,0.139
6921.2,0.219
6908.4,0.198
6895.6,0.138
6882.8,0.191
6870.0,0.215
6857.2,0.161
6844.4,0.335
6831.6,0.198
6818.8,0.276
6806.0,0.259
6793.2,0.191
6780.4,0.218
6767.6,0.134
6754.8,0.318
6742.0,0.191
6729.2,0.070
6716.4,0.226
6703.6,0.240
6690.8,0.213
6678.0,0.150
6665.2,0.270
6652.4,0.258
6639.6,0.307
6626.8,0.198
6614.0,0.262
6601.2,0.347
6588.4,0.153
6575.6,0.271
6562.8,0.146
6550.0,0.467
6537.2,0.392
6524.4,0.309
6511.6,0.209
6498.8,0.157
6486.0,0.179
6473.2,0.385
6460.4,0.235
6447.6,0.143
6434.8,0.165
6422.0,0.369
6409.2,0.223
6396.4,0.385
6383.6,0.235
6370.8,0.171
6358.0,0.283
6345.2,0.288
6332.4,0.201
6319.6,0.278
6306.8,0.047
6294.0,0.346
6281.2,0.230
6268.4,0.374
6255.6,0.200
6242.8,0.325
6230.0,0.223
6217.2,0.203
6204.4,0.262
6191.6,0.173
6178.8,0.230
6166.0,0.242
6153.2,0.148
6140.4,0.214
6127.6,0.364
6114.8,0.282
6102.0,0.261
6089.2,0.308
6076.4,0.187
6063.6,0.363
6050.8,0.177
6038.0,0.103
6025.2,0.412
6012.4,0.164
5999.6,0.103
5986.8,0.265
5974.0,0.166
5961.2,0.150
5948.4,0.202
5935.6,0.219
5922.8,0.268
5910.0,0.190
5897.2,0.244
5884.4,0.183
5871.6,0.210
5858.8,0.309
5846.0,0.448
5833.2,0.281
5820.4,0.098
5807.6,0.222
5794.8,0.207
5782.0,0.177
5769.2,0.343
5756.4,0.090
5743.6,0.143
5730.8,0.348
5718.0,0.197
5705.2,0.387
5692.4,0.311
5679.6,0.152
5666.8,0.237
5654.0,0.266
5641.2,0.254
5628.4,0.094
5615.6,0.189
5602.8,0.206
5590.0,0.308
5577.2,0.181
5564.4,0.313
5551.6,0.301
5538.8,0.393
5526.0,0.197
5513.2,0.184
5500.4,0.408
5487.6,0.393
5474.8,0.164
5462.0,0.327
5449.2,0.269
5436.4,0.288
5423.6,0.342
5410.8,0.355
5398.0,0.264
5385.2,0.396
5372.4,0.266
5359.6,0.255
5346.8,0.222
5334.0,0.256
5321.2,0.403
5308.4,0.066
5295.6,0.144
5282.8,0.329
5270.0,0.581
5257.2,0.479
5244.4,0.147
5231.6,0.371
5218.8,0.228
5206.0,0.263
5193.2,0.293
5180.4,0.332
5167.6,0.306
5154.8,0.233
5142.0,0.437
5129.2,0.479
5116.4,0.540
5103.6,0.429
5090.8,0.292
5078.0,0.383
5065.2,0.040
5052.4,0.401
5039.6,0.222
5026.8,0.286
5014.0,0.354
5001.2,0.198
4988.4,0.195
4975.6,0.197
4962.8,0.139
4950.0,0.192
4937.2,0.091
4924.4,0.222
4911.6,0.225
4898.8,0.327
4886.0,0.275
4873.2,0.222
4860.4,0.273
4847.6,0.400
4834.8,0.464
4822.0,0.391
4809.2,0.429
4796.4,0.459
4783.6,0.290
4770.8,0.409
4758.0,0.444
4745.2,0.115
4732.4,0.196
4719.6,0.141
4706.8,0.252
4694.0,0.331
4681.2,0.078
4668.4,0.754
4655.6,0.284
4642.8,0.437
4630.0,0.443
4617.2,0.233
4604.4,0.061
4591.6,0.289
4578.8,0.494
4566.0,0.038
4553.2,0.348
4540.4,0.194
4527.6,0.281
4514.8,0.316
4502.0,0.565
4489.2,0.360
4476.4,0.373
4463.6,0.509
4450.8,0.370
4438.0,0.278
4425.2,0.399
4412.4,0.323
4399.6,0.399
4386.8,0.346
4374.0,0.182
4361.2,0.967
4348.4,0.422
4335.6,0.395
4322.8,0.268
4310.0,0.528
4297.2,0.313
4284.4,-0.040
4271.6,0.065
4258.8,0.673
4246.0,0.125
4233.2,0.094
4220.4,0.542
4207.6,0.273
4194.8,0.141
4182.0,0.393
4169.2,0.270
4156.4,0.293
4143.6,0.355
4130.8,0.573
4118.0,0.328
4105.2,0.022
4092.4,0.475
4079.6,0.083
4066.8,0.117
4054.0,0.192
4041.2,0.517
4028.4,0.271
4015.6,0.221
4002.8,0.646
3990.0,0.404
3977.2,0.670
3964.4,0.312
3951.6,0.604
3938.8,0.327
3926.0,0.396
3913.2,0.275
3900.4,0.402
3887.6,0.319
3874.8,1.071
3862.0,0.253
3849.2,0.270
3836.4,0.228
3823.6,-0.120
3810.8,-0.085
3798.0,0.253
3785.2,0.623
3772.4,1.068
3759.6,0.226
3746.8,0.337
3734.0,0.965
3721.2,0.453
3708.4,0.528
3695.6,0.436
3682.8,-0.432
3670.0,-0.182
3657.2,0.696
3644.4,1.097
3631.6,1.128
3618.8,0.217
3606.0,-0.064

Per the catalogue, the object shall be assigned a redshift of 1.10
